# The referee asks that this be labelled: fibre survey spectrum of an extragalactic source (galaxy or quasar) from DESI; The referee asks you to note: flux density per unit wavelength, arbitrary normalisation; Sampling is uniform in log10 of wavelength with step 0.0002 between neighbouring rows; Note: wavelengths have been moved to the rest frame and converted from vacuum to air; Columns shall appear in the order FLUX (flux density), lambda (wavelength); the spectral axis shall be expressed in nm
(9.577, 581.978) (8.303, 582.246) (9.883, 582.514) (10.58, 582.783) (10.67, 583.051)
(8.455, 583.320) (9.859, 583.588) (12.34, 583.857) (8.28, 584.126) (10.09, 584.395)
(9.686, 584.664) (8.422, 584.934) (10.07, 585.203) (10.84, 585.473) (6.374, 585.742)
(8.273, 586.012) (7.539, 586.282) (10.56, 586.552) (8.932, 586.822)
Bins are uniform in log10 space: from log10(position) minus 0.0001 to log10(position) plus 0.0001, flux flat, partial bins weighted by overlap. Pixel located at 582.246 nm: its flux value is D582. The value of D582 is 8.303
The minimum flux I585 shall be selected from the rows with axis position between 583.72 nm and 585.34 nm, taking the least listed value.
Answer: 8.28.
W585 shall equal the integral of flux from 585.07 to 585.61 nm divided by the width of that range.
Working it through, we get 10.4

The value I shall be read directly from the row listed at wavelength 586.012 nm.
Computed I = 8.273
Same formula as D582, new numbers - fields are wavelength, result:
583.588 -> 9.859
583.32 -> 8.455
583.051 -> 10.67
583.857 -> 12.34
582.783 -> 10.58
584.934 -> 8.422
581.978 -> 9.577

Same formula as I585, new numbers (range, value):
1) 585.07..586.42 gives 6.374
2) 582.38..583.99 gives 8.455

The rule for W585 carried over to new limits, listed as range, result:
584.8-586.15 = 8.8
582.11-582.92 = 9.59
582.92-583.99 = 10.3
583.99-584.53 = 9.2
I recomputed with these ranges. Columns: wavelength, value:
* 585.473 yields 10.84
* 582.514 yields 9.883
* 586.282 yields 7.539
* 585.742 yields 6.374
